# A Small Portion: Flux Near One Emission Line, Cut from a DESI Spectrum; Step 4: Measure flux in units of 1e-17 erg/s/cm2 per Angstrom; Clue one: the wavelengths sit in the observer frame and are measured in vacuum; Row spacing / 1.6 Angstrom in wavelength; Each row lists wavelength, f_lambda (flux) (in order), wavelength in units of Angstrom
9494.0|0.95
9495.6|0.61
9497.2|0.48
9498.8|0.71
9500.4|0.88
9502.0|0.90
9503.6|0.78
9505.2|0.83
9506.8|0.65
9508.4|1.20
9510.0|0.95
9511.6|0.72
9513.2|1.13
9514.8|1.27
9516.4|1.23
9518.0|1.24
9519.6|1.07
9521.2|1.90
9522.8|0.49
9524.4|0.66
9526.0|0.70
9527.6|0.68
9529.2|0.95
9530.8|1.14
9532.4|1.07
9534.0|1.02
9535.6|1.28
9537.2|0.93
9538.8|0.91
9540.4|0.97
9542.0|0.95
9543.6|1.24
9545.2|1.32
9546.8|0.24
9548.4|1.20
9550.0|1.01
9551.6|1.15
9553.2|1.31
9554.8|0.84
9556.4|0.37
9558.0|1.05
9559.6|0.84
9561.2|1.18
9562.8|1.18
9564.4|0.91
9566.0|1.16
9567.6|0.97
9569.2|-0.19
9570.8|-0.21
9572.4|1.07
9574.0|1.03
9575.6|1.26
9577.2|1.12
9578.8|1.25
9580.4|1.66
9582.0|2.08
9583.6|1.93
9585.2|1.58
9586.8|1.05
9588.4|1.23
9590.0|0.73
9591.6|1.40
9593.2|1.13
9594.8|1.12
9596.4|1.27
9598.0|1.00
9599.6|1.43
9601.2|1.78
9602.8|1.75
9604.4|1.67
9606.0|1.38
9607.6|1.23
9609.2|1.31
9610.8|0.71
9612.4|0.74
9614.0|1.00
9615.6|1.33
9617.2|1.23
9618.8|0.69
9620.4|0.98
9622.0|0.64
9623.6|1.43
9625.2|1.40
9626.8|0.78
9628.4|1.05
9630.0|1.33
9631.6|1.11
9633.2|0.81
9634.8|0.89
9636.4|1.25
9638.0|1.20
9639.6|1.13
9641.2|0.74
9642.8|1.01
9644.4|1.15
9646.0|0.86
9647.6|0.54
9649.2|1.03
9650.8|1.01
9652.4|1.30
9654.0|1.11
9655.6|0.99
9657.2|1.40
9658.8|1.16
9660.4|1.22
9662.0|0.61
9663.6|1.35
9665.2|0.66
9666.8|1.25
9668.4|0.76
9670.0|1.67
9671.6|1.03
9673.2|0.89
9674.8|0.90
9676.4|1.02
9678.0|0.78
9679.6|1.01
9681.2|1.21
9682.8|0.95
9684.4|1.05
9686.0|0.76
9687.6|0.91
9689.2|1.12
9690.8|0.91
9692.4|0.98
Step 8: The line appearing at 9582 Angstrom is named [S II]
